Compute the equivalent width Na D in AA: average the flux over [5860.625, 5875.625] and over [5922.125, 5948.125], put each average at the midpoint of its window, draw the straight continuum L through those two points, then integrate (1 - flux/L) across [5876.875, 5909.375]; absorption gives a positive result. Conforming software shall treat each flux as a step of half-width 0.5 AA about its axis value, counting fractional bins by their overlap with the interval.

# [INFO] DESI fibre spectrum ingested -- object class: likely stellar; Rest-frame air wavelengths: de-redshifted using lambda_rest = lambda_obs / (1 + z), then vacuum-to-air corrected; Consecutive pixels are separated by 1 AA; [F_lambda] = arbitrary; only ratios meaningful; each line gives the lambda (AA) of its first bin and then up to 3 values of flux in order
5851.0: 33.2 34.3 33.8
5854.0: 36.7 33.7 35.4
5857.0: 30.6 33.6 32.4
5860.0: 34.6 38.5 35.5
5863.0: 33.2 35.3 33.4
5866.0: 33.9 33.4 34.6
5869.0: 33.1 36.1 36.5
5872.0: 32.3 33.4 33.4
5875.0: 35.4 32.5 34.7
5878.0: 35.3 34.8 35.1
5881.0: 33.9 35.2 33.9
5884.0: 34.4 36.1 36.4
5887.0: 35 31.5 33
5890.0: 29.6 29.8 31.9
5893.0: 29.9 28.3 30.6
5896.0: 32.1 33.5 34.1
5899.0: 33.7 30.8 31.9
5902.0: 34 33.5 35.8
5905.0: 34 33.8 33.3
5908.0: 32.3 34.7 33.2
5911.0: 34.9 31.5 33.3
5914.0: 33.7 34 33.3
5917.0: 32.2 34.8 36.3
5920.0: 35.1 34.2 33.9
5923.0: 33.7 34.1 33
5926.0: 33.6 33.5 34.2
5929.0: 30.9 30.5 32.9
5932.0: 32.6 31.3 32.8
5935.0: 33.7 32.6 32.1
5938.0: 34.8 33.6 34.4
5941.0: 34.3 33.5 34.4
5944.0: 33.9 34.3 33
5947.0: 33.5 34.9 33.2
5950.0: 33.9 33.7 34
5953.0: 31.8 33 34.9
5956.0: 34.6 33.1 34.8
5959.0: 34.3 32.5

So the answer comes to 0.8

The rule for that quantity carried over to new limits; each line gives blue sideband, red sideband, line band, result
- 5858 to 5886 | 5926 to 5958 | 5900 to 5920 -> 0.1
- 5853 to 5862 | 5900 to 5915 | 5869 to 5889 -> -0.2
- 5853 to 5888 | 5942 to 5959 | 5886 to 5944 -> 1.7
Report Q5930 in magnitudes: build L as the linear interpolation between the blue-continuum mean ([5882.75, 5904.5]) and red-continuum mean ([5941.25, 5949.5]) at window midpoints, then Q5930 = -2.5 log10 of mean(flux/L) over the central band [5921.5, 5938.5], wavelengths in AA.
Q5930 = 0.02 mag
